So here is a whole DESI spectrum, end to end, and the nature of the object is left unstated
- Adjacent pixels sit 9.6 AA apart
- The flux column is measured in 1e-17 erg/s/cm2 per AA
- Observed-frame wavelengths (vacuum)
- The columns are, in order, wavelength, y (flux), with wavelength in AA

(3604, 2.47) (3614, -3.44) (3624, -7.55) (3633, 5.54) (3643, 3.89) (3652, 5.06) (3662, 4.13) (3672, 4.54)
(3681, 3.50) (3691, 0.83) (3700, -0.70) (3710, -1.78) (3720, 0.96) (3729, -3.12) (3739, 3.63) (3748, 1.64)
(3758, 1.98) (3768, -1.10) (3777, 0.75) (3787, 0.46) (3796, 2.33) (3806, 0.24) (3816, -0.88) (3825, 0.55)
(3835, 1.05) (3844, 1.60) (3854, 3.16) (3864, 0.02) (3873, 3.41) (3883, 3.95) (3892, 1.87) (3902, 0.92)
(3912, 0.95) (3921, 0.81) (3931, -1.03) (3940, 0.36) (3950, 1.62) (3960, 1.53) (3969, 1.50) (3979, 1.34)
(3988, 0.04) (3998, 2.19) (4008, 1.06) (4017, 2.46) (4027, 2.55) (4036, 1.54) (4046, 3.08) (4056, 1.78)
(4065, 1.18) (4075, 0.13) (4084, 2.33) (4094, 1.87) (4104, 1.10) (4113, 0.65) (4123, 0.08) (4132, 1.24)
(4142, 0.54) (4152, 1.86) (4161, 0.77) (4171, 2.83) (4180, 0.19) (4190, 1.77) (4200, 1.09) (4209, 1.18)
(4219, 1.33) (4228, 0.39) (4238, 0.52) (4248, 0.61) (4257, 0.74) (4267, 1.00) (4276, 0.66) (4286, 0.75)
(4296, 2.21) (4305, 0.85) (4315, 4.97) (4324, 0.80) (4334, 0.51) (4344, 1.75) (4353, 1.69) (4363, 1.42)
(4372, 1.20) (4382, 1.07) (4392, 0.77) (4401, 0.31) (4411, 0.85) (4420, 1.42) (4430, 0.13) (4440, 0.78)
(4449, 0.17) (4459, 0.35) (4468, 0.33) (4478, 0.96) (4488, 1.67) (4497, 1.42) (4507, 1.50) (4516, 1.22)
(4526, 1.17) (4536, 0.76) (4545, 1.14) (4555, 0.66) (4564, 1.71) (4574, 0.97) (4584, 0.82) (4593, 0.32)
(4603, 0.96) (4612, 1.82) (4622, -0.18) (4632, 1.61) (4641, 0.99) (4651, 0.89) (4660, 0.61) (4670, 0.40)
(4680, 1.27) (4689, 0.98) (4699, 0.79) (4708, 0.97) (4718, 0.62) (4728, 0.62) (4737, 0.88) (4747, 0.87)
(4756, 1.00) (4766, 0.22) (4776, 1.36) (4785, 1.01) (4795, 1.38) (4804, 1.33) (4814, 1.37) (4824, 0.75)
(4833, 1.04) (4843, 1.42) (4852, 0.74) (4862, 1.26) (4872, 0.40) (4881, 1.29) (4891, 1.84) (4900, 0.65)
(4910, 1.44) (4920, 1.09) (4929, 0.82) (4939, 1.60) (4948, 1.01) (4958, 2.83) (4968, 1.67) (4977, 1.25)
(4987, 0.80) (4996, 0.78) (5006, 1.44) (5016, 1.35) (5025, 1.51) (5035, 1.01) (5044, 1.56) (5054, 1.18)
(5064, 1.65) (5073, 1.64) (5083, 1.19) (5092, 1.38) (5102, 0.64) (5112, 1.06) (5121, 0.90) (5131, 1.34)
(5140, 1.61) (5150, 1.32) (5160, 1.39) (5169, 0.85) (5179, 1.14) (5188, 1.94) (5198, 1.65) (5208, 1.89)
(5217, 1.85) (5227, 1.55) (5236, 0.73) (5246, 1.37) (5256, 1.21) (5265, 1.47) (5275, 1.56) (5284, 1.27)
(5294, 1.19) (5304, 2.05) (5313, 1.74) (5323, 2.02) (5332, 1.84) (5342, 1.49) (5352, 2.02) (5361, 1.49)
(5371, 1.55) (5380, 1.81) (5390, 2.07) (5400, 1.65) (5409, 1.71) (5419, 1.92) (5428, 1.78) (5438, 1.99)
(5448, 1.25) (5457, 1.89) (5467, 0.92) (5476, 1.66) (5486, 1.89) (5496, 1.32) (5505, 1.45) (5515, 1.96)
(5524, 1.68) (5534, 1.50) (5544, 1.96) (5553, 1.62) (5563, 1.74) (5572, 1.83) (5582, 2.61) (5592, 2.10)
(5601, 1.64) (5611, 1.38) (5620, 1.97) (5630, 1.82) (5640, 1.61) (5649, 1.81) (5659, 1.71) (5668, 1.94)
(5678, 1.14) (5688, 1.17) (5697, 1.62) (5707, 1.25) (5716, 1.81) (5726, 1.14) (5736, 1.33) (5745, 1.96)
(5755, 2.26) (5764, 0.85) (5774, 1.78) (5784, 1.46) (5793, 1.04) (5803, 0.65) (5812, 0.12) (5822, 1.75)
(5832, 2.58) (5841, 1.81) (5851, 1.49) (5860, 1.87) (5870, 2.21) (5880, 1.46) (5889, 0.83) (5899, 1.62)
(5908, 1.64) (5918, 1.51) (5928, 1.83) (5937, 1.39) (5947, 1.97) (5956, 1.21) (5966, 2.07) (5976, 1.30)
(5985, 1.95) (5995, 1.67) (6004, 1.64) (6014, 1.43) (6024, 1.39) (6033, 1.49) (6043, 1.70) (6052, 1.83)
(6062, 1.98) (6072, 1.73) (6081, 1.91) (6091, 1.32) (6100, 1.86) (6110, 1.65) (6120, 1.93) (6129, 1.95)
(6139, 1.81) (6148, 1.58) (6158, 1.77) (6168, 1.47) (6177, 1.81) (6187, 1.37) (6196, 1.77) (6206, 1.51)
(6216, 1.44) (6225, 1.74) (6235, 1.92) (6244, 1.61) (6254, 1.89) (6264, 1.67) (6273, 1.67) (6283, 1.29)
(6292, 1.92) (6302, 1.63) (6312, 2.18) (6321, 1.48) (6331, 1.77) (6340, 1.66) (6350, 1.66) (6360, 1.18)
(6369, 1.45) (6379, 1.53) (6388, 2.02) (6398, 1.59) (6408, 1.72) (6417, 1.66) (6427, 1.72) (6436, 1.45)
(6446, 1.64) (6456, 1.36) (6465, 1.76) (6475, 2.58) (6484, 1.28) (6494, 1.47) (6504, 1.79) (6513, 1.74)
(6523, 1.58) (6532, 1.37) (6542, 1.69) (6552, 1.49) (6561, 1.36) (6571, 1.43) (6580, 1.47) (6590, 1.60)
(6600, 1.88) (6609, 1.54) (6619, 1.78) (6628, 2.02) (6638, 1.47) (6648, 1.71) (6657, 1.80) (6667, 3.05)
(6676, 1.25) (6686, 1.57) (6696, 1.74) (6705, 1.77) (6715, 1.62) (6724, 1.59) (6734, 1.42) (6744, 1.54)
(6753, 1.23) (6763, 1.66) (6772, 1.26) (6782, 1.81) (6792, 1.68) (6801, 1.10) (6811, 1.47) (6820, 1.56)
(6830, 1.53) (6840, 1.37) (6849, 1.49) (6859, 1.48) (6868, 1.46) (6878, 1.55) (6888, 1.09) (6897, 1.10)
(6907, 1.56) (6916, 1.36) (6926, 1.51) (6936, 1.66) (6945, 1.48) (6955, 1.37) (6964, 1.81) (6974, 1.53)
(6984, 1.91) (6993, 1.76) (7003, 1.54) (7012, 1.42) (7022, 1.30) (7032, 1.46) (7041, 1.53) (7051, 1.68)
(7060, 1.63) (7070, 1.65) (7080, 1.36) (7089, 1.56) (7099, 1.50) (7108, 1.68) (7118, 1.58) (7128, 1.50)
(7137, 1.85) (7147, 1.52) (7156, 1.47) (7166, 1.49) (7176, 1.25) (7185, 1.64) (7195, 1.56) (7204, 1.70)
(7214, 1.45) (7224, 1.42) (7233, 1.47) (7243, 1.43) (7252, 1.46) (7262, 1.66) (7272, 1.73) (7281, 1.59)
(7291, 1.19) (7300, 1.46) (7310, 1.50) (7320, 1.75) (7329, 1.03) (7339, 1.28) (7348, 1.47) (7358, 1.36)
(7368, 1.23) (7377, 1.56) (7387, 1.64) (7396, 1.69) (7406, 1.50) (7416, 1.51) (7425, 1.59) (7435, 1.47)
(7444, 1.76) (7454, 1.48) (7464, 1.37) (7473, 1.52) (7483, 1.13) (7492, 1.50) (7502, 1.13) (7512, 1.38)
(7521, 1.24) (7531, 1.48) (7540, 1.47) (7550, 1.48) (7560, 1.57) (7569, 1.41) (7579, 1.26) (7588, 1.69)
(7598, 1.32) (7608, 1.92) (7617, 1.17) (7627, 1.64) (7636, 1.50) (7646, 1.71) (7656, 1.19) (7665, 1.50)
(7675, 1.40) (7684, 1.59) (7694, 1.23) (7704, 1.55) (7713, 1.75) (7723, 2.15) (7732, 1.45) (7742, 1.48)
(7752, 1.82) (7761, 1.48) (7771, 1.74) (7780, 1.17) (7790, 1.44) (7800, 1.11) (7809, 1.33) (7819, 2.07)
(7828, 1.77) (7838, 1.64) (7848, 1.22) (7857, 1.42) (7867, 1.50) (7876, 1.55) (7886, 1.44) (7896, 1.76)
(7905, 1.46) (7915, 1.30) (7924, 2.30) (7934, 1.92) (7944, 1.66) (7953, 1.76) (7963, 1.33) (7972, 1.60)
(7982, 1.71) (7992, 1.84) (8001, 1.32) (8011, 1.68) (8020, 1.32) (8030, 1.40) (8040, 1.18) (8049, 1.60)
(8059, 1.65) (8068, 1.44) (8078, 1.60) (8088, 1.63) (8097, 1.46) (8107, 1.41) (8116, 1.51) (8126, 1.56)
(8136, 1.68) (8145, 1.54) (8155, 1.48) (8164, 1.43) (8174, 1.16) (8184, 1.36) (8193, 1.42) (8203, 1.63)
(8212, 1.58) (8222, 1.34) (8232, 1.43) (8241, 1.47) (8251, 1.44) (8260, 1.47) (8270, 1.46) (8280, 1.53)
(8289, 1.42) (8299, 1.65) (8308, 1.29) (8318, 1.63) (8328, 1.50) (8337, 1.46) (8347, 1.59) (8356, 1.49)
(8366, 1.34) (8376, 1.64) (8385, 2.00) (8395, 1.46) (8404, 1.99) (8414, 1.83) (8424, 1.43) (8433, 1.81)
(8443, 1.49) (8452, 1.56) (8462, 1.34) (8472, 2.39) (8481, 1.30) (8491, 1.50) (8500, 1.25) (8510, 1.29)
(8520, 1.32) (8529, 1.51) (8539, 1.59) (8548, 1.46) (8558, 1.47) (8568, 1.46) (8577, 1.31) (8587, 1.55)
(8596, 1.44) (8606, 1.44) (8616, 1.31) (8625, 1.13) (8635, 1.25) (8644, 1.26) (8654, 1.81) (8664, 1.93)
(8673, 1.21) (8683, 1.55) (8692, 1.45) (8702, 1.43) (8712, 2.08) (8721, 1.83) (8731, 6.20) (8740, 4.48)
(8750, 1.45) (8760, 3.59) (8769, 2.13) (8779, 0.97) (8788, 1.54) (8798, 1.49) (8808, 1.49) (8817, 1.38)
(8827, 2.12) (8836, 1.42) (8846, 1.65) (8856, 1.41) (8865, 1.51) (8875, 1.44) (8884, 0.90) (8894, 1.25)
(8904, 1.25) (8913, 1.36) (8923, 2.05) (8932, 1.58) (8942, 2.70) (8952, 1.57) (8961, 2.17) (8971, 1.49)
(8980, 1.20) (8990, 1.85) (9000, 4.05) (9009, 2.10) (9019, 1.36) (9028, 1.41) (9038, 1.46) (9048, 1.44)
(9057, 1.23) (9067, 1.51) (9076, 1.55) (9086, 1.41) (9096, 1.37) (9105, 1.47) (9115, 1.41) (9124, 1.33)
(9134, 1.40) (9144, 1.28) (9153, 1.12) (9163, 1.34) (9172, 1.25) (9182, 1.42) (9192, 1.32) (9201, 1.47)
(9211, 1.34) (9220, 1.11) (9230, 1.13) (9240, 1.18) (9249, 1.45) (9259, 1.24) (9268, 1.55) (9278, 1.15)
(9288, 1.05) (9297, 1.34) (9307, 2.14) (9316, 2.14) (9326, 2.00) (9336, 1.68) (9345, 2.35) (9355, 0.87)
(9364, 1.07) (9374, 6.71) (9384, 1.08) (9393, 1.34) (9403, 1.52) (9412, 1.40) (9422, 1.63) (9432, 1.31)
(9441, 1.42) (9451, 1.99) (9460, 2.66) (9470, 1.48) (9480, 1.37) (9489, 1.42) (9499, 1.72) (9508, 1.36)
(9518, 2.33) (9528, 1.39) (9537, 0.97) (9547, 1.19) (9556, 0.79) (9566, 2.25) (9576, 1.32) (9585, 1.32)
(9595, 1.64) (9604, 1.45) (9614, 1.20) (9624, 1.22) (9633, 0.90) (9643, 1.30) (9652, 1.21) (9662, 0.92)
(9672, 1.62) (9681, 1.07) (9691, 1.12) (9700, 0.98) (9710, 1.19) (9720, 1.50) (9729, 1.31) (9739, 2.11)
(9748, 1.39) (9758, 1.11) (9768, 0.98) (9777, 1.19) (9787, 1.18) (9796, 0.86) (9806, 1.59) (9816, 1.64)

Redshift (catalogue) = 0.331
